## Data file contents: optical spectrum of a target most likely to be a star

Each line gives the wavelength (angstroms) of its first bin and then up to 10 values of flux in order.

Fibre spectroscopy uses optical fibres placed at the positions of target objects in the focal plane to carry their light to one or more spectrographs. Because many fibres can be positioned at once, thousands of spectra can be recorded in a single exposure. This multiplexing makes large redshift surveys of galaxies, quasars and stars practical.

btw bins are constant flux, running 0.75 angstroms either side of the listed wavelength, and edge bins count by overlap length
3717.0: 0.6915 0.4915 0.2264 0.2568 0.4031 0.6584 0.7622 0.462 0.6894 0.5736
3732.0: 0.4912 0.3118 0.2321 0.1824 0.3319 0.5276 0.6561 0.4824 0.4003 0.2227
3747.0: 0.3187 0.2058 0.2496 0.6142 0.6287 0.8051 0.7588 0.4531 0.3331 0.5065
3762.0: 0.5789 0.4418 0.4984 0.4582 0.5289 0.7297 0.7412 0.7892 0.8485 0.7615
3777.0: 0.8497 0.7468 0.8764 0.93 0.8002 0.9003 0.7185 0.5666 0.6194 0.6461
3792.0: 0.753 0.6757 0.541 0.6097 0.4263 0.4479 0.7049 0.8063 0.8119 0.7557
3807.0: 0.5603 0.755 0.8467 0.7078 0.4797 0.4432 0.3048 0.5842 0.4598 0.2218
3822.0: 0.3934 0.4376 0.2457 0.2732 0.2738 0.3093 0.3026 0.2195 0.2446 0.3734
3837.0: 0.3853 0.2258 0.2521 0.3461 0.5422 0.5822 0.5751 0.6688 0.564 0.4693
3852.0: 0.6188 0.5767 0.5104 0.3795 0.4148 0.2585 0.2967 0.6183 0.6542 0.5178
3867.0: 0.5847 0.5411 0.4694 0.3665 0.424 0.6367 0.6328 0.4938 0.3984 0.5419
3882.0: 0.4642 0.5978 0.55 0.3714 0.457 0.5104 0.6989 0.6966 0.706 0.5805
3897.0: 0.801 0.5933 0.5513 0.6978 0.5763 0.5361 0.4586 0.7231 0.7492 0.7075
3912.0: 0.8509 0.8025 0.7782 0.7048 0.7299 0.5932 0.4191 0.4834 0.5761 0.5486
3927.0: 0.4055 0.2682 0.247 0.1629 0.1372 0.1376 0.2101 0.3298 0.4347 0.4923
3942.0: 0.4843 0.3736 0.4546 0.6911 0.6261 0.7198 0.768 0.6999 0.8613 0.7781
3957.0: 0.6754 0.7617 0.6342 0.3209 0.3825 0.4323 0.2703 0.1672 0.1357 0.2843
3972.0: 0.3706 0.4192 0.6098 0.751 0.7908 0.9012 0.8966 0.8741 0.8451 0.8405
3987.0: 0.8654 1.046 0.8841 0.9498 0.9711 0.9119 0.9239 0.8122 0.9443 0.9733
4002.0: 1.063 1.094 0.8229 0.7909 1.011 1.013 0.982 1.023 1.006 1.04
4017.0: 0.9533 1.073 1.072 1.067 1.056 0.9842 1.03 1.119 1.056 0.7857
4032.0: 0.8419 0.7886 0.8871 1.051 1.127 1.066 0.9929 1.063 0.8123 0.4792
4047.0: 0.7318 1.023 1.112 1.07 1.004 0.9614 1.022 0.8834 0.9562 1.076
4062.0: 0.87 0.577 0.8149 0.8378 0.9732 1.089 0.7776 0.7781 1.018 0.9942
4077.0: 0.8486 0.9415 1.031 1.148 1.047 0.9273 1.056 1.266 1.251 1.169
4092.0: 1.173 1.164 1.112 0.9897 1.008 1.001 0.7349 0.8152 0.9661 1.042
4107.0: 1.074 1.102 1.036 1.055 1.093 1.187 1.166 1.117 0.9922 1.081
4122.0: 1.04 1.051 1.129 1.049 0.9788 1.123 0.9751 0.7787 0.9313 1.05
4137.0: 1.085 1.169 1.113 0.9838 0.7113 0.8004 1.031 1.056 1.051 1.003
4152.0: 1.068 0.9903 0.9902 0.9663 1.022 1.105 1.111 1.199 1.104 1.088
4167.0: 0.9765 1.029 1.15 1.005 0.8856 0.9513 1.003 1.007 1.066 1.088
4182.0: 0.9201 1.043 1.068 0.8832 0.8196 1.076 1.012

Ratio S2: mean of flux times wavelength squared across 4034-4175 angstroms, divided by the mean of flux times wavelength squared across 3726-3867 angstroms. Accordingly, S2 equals 2.23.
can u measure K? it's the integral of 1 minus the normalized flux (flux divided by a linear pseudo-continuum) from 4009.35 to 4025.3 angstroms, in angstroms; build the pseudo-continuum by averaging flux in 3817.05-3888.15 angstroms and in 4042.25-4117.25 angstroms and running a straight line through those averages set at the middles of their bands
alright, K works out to -3.6 angstroms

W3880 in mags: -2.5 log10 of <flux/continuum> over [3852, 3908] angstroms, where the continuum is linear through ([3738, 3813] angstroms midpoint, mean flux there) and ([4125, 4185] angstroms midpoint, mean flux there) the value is 0.33 mag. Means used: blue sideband 0.62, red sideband 1.02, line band 0.538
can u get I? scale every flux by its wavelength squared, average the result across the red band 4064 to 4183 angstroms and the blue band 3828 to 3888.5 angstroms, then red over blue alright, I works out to 2.54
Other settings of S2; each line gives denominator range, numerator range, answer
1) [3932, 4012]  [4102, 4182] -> 1.66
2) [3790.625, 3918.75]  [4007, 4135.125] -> 2.07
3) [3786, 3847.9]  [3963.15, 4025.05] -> 1.81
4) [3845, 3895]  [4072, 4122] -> 2.23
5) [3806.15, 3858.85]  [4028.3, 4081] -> 2.33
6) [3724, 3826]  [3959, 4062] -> 1.70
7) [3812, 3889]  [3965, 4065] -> 2.15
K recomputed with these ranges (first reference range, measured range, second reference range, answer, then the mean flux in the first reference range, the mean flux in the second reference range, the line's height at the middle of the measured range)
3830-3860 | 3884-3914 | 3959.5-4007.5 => -4.8 angstroms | 0.426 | 0.72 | 0.541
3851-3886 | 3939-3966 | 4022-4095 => 4.8 angstroms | 0.501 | 0.975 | 0.711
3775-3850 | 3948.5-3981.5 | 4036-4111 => 9.4 angstroms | 0.55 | 0.981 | 0.802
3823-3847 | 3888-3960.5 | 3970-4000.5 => 4.8 angstroms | 0.352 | 0.803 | 0.62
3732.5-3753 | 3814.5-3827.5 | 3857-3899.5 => 2.7 angstroms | 0.375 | 0.531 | 0.465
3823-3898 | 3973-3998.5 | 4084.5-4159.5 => -3.5 angstroms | 0.474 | 1.04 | 0.743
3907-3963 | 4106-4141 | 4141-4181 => -4.5 angstroms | 0.547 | 1.02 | 0.938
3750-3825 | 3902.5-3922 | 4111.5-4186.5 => 2.6 angstroms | 0.622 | 1.03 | 0.763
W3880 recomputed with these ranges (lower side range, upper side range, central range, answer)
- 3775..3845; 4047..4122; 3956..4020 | 0.10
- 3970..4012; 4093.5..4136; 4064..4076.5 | 0.07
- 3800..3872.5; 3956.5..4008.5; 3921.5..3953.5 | 0.42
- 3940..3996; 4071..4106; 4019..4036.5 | -0.18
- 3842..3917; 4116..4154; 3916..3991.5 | 0.26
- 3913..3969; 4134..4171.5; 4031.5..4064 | -0.21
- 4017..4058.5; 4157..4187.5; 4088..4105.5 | -0.04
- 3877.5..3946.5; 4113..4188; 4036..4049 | -0.16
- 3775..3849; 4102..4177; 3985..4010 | -0.14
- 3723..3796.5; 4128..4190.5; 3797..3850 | 0.34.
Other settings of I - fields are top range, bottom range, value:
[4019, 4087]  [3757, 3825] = 1.76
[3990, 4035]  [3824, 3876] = 2.41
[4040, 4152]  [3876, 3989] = 1.91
